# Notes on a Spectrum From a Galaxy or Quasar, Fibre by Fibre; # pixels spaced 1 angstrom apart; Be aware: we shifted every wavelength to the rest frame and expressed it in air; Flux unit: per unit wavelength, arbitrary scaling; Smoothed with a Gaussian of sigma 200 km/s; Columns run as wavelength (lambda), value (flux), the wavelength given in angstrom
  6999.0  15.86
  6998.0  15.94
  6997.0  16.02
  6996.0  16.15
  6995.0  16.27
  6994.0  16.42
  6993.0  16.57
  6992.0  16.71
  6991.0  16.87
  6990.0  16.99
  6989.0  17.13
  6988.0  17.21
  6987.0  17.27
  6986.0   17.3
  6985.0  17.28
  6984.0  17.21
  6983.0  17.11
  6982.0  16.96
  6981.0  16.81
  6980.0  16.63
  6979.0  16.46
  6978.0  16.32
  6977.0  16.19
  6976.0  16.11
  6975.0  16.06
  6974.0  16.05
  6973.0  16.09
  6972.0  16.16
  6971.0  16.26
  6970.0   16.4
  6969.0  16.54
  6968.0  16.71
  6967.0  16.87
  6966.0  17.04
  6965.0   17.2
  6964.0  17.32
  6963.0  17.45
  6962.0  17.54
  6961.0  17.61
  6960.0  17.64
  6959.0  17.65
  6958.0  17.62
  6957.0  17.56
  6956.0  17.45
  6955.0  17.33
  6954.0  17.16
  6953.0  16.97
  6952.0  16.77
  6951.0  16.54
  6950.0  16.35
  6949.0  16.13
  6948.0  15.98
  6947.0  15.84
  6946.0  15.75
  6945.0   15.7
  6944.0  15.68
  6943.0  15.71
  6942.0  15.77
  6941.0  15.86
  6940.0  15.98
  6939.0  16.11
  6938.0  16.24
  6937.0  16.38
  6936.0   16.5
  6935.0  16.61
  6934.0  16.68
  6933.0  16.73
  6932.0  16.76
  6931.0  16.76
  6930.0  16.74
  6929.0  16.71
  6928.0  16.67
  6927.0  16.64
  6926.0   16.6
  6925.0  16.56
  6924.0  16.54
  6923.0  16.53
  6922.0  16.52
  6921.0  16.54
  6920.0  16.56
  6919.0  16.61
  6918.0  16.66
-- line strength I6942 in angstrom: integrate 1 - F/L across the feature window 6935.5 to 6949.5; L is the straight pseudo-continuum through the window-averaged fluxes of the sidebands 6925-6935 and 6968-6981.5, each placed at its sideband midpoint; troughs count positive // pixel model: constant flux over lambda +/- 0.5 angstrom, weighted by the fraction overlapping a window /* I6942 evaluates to 0.52 angstrom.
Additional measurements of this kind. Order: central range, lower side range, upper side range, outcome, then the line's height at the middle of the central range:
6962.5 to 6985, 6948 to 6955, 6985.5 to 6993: 0.31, 16.9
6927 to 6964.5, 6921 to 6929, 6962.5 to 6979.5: -0.20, 16.6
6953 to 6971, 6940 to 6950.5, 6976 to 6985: -1.03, 16.3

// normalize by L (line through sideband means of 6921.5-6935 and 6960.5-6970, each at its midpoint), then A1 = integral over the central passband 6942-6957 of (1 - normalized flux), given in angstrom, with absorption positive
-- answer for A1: 0.45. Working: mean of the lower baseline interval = 16.6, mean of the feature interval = 16.4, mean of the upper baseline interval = 17.1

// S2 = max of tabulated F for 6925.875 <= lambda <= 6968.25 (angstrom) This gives 17.65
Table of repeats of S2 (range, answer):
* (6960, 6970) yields 17.64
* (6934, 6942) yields 16.68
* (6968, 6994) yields 17.3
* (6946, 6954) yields 17.16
